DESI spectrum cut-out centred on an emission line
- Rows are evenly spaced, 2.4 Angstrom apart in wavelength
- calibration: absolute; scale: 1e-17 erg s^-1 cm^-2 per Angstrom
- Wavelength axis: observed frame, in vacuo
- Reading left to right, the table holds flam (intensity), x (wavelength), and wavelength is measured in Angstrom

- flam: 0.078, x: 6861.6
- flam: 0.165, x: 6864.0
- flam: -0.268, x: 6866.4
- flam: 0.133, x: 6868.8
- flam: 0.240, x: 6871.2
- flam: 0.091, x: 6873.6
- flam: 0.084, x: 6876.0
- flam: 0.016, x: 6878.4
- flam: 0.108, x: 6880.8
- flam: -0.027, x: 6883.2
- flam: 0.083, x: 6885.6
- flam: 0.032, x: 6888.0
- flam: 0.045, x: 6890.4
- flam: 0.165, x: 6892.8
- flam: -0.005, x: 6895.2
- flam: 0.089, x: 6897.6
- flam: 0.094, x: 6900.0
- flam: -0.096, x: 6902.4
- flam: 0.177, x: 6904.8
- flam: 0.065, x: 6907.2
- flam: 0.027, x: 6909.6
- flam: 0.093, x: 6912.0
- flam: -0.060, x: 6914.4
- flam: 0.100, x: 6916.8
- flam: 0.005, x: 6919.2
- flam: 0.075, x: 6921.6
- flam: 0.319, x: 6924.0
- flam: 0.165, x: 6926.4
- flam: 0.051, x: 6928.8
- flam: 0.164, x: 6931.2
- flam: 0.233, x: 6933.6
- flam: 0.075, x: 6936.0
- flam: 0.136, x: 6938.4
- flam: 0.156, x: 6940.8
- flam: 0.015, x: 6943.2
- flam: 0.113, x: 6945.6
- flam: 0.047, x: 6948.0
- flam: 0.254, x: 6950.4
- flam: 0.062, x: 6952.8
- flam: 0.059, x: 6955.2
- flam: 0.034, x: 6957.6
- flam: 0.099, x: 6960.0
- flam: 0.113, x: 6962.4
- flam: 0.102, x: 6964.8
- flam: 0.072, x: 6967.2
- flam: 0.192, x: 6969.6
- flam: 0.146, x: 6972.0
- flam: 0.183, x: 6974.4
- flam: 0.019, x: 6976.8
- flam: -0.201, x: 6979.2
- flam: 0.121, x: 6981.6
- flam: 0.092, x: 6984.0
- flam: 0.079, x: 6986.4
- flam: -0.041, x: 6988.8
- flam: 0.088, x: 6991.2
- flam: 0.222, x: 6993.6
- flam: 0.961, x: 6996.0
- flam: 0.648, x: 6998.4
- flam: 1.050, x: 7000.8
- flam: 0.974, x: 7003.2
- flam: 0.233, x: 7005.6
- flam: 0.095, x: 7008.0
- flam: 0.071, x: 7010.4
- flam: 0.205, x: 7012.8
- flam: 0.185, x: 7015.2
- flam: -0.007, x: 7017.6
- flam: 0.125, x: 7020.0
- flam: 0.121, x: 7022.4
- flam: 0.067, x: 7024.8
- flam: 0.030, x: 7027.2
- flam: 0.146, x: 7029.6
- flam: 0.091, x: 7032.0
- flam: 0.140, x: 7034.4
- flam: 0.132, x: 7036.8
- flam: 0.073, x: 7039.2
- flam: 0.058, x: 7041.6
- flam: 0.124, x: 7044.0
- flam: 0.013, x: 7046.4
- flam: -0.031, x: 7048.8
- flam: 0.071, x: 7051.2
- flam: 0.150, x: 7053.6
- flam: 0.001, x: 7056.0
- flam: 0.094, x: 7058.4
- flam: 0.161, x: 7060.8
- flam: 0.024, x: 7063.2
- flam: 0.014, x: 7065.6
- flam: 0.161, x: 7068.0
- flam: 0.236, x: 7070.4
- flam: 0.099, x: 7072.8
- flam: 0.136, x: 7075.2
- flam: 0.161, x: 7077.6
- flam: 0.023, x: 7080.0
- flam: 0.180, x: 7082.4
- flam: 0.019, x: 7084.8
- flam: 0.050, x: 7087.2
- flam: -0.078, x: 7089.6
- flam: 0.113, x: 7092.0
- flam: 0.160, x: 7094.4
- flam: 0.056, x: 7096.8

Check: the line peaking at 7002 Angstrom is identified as [O II]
